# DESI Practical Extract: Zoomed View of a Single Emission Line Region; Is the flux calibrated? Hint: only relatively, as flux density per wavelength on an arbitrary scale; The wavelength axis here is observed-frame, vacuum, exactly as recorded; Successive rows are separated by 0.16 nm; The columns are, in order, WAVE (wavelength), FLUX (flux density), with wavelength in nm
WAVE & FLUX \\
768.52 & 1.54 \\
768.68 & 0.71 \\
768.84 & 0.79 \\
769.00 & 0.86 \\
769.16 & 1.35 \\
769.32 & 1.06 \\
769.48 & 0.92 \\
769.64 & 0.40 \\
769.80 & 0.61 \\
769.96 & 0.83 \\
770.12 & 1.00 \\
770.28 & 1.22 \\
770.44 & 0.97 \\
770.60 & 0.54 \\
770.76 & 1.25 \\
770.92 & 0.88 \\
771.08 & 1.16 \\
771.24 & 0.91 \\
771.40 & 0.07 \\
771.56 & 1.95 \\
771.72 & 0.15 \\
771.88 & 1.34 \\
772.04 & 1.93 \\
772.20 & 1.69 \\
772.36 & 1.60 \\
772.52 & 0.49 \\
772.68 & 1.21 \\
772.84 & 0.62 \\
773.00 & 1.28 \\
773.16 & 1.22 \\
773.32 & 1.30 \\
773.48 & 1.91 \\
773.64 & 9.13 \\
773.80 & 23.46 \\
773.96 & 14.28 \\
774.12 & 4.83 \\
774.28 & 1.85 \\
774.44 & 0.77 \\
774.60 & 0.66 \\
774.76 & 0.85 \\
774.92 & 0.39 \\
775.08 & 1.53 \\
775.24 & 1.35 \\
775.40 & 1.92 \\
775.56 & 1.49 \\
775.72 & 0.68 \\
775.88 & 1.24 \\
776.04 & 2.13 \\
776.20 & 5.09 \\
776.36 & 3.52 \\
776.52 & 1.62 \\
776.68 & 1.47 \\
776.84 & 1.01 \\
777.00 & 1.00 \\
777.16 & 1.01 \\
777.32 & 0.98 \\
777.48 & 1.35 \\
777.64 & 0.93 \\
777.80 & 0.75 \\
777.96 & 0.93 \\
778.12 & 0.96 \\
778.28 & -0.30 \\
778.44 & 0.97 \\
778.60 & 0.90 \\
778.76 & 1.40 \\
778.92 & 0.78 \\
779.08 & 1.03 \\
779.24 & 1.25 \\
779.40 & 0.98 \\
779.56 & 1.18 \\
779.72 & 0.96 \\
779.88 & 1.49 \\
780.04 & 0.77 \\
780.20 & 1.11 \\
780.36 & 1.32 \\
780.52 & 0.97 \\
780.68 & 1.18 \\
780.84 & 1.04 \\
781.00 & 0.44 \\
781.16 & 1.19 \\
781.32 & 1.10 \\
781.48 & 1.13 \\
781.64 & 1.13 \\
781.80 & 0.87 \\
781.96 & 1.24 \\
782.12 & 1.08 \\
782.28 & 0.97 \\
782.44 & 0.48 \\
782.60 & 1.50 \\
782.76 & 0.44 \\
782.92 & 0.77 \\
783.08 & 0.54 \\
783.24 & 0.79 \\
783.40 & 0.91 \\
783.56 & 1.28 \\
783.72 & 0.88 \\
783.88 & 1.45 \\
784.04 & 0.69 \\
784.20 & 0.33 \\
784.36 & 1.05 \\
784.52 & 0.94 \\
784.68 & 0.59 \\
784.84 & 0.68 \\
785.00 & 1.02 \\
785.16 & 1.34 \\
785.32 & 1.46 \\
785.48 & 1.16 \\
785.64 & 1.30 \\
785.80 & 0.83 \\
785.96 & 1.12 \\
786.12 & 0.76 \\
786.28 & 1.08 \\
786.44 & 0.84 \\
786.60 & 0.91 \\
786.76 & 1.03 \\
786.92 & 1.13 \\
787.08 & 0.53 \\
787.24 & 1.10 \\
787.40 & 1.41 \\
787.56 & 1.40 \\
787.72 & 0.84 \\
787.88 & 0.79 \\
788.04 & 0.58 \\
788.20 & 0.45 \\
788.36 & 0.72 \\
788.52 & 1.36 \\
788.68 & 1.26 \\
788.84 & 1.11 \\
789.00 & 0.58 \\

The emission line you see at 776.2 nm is [N II]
